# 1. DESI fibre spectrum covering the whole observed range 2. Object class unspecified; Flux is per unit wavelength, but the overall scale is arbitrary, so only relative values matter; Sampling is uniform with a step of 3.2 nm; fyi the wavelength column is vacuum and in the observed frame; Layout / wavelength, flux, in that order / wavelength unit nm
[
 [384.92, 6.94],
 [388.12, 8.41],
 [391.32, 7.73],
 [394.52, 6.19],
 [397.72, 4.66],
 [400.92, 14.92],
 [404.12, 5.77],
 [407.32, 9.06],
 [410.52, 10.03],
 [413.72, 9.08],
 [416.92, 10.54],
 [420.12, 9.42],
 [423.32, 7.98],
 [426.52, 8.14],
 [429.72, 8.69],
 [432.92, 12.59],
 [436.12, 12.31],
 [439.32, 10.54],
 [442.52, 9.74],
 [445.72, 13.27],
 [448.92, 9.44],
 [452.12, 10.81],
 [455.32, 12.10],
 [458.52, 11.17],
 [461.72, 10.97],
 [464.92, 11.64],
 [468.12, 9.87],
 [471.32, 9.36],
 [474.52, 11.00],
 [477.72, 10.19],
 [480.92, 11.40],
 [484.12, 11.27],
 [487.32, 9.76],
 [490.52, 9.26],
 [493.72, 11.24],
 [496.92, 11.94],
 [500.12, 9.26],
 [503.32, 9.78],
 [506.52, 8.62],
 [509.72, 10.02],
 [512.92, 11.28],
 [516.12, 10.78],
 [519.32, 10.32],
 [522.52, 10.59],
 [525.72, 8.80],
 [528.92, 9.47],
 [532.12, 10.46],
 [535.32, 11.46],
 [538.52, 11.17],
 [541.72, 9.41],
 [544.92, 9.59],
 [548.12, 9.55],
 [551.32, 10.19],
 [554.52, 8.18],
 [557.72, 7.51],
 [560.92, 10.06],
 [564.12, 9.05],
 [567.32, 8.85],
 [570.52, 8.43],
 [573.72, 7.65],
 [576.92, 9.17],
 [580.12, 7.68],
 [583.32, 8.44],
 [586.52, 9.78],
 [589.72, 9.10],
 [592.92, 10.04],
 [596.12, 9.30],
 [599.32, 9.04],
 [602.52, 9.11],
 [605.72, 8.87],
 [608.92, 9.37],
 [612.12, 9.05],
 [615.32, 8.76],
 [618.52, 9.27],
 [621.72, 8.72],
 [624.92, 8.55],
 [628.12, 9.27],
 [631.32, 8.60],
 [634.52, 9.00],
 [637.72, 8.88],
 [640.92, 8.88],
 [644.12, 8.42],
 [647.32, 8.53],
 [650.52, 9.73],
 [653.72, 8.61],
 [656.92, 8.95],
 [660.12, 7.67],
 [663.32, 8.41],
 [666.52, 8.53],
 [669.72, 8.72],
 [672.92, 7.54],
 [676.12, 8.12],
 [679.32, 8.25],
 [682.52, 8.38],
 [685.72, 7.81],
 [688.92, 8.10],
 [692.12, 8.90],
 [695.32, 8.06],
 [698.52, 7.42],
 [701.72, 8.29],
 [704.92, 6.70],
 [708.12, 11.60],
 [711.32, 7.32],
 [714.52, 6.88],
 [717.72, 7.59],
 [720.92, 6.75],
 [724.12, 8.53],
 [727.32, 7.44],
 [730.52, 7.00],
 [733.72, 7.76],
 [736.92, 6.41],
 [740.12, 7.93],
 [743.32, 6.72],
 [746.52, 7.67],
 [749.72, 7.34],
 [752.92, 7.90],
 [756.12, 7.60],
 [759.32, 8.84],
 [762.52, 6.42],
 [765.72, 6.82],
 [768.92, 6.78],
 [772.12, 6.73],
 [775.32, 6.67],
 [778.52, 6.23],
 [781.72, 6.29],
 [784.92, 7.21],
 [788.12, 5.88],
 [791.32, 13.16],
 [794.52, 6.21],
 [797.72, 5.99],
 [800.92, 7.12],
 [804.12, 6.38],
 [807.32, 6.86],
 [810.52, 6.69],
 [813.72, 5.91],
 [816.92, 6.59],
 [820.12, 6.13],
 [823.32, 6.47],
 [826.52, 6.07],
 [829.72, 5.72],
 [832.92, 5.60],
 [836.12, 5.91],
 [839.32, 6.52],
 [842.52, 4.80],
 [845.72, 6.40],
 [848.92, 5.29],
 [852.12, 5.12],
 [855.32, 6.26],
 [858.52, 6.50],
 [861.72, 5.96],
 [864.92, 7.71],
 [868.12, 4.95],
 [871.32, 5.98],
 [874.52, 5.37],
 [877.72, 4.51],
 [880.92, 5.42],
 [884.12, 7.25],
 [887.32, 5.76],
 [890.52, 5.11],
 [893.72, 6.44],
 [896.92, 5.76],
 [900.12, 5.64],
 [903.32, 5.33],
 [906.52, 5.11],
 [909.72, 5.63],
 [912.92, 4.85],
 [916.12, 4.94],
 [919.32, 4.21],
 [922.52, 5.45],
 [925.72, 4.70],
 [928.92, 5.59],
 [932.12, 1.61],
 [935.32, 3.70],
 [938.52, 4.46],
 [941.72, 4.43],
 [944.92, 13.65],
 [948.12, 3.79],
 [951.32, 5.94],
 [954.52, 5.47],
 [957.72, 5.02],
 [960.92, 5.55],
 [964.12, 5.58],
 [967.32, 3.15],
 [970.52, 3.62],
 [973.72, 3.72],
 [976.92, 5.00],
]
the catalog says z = 0.08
